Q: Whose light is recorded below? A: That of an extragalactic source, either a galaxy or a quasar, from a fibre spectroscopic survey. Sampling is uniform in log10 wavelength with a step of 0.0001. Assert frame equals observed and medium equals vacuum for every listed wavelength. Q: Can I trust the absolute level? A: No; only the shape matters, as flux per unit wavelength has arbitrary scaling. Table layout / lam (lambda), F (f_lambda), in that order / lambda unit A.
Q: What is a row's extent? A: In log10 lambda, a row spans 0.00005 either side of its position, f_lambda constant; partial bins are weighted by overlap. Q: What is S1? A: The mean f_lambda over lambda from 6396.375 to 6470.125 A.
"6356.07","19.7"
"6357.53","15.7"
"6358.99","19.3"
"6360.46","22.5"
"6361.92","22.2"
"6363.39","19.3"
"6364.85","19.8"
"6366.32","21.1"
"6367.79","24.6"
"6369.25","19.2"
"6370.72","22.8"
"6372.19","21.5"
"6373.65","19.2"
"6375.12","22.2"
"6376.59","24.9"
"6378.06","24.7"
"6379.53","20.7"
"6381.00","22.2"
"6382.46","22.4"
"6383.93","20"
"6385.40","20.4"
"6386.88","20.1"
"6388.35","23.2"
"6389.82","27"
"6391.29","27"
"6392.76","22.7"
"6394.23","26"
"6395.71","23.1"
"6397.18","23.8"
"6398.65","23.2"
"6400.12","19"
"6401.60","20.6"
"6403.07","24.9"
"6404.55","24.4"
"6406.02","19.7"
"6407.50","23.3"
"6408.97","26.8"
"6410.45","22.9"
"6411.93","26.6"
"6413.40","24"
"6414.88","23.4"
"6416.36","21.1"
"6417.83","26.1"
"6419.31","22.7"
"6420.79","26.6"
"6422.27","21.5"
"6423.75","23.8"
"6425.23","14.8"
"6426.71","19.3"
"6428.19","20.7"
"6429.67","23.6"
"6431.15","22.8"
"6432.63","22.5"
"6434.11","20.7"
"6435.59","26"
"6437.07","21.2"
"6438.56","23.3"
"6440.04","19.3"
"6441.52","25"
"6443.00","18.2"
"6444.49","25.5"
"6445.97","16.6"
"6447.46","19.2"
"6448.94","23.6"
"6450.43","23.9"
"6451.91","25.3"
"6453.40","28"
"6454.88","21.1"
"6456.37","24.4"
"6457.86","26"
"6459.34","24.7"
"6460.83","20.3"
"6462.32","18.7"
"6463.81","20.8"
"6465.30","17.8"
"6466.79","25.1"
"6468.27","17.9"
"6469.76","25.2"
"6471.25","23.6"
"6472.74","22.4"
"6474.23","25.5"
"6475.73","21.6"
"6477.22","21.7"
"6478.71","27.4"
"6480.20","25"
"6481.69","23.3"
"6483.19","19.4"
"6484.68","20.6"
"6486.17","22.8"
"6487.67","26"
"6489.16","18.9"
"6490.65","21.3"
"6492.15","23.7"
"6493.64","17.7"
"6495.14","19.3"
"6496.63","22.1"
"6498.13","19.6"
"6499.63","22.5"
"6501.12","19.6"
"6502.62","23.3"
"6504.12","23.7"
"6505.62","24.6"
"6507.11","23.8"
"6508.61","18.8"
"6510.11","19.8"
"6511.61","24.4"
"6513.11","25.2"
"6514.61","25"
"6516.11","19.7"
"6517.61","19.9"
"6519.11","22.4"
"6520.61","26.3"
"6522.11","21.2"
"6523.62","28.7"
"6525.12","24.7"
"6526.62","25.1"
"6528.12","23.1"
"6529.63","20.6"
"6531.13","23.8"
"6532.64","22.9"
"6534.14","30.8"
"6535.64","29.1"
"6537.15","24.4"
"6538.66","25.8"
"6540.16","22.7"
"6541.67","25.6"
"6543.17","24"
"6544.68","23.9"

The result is 22.5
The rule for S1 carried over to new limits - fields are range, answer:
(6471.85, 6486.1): 23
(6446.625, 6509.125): 22.4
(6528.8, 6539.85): 25.2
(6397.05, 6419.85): 23.3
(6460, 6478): 21.7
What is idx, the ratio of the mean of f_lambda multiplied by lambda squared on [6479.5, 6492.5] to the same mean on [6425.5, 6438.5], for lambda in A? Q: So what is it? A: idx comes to 1.0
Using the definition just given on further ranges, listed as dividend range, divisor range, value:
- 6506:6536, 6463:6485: 1.07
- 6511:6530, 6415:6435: 1.10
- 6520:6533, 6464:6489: 1.08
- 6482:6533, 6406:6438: 1.01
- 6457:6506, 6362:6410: 1.02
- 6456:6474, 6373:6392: 1.01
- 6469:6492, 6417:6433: 1.05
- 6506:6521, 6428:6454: 1.02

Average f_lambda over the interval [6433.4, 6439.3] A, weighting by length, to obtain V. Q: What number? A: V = 22.8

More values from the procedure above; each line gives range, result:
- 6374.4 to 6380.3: 23.1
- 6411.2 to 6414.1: 25.4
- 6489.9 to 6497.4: 20.8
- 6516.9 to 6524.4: 23.7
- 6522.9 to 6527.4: 26.2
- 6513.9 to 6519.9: 21.8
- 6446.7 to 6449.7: 21.4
